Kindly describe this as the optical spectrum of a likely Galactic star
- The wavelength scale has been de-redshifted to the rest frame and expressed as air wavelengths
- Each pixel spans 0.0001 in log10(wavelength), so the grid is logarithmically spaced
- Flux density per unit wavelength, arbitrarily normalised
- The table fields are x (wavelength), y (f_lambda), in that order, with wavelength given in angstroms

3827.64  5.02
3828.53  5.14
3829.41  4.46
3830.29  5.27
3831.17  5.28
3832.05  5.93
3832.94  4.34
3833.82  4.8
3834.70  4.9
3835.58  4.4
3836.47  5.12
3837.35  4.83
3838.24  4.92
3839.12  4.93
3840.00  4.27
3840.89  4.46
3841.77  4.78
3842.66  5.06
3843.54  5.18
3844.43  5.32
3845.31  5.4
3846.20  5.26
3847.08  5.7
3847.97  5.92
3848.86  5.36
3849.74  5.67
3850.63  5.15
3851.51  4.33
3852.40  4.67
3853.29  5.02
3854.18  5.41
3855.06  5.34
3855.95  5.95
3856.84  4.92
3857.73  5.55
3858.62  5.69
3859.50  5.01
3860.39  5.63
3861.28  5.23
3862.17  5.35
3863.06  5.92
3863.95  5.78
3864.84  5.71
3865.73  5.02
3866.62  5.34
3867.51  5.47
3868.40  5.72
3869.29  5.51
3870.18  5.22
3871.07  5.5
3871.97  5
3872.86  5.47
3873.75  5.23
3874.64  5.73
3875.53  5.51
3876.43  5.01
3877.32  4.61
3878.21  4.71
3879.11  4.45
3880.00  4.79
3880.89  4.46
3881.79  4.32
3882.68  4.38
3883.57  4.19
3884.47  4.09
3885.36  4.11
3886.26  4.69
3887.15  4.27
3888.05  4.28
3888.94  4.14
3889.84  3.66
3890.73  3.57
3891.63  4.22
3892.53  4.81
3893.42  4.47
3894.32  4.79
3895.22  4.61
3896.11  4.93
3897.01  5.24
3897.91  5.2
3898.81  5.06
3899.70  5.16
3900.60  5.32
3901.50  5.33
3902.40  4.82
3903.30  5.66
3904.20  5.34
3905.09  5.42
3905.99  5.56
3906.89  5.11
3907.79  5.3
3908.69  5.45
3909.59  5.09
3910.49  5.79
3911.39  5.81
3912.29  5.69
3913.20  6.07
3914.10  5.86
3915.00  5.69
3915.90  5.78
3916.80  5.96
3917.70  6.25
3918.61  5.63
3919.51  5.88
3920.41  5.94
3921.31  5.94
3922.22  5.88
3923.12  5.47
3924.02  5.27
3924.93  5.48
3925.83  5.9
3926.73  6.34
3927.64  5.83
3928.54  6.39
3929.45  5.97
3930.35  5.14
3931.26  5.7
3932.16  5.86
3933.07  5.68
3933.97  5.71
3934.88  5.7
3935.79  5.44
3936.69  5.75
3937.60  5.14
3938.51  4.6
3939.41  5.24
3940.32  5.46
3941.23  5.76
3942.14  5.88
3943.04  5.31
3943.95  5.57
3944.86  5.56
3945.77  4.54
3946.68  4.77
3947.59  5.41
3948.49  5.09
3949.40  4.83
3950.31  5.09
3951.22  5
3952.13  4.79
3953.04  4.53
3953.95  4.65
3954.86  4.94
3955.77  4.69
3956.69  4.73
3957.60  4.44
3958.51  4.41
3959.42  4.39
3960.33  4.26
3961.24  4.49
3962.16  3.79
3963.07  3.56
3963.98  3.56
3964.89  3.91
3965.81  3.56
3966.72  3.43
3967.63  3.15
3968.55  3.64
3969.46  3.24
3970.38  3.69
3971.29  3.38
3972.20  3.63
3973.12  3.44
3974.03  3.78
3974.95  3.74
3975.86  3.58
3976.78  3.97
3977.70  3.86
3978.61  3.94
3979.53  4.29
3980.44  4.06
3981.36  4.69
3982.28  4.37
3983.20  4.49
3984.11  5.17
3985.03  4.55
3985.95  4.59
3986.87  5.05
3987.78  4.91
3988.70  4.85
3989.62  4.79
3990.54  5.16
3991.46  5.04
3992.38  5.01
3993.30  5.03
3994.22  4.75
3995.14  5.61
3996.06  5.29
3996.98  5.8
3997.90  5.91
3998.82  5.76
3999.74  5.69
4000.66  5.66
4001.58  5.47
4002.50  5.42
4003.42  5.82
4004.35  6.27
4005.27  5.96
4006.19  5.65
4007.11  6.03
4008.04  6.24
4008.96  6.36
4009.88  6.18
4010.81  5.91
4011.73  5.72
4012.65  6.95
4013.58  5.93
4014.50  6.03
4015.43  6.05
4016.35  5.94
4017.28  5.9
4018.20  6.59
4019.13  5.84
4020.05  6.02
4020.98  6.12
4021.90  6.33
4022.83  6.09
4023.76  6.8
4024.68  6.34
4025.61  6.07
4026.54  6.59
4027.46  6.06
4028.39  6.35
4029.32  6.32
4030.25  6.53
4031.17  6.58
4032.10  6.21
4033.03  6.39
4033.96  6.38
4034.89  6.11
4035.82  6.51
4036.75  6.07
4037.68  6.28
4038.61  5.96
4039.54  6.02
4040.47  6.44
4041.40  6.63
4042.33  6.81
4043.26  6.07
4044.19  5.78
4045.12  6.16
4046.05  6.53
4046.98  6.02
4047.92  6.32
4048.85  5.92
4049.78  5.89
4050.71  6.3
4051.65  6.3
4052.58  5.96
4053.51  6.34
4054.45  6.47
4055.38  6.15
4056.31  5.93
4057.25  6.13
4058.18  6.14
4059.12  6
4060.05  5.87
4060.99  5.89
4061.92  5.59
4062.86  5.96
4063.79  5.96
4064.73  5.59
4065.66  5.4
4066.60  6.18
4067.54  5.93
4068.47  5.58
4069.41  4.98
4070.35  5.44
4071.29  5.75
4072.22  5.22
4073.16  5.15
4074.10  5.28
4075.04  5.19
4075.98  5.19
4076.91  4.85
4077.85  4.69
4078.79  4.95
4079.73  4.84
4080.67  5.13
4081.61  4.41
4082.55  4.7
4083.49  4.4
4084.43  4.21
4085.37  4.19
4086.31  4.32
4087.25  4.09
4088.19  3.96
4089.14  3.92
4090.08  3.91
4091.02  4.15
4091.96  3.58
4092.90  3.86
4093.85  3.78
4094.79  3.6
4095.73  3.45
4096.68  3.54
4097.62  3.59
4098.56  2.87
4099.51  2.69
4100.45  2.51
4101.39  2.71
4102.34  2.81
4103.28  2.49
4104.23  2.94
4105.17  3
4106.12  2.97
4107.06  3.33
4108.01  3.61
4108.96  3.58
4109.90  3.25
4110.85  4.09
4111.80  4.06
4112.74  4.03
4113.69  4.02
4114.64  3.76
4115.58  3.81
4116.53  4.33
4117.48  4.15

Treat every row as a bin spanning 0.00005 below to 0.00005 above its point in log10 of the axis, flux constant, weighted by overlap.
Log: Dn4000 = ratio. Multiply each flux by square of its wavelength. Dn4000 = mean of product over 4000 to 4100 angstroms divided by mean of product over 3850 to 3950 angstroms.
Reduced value 1.14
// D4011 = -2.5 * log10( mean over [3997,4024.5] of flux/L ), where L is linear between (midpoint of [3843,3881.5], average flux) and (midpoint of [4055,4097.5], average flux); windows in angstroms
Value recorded -0.19 mag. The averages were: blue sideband 5.28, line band 6.02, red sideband 4.94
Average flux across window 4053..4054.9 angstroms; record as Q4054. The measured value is 6.38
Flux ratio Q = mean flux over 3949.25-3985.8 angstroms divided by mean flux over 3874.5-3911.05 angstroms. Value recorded 0.86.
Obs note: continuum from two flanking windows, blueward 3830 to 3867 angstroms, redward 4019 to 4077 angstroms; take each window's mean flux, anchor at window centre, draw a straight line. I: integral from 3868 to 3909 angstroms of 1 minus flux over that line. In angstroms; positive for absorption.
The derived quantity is 3.71 angstroms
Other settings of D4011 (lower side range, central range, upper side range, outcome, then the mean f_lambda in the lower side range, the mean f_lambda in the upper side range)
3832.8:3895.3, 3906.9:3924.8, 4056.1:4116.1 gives -0.18 mag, 4.97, 4.41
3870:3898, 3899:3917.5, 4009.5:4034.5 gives -0.12 mag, 4.66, 6.23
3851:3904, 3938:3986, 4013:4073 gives 0.25 mag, 4.98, 6.09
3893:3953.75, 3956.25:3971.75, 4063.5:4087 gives 0.35 mag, 5.43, 5.08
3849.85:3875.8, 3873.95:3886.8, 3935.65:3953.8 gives 0.15 mag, 5.36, 5.18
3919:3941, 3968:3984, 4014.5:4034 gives 0.46 mag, 5.66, 6.25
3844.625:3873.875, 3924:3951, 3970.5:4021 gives -0.04 mag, 5.38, 5.19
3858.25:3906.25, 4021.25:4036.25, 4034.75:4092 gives -0.17 mag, 4.97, 5.52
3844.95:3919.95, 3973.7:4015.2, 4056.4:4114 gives -0.10 mag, 5.16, 4.42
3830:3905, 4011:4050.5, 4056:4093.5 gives -0.23 mag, 5.01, 5.05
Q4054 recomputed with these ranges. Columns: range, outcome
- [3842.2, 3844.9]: 5.19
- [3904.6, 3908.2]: 5.36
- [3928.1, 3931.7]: 5.79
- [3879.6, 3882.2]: 4.52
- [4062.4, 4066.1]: 5.74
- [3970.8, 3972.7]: 3.51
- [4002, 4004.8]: 5.82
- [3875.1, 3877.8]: 5.03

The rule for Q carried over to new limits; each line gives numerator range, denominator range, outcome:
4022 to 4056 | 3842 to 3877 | 1.17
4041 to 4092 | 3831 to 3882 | 1.05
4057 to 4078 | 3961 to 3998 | 1.30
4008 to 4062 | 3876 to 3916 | 1.26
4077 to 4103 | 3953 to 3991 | 0.93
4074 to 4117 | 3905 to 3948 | 0.69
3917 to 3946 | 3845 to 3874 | 1.05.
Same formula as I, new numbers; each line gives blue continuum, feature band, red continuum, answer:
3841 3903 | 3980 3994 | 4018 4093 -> 1.66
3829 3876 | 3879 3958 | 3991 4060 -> 5.10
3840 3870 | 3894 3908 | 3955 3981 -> -1.32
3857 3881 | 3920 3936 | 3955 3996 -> -3.54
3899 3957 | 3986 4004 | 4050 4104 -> -0.52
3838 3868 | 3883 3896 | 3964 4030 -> 2.34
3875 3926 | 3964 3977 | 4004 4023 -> 4.87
